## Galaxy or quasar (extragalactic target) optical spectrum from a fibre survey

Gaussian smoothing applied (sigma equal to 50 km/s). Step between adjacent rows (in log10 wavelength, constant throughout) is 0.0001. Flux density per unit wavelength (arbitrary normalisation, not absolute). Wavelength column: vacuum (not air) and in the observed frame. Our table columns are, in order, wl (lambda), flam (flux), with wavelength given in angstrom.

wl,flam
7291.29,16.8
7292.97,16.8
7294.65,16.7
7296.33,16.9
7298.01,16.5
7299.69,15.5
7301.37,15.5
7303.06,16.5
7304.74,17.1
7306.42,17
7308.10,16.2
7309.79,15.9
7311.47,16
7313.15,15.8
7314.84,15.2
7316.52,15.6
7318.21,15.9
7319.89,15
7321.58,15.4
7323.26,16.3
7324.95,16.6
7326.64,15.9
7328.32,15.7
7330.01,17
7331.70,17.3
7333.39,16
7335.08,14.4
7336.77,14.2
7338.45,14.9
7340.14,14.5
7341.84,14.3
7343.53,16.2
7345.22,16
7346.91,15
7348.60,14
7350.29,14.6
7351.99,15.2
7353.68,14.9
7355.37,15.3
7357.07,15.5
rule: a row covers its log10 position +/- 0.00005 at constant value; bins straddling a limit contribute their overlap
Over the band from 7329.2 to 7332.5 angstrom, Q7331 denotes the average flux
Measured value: 17.1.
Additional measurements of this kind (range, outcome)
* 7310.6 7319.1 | 15.7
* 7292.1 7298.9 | 16.7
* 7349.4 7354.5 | 14.9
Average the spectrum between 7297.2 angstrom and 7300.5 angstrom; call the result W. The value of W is 16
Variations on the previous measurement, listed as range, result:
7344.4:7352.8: 15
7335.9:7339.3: 14.6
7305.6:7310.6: 16.4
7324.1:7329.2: 16.1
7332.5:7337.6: 14.9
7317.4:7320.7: 15.5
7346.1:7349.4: 14.5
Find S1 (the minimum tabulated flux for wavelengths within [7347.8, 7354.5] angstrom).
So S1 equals 14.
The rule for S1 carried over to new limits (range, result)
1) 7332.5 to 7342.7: 14.2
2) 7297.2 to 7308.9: 15.5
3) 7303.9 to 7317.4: 15.2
